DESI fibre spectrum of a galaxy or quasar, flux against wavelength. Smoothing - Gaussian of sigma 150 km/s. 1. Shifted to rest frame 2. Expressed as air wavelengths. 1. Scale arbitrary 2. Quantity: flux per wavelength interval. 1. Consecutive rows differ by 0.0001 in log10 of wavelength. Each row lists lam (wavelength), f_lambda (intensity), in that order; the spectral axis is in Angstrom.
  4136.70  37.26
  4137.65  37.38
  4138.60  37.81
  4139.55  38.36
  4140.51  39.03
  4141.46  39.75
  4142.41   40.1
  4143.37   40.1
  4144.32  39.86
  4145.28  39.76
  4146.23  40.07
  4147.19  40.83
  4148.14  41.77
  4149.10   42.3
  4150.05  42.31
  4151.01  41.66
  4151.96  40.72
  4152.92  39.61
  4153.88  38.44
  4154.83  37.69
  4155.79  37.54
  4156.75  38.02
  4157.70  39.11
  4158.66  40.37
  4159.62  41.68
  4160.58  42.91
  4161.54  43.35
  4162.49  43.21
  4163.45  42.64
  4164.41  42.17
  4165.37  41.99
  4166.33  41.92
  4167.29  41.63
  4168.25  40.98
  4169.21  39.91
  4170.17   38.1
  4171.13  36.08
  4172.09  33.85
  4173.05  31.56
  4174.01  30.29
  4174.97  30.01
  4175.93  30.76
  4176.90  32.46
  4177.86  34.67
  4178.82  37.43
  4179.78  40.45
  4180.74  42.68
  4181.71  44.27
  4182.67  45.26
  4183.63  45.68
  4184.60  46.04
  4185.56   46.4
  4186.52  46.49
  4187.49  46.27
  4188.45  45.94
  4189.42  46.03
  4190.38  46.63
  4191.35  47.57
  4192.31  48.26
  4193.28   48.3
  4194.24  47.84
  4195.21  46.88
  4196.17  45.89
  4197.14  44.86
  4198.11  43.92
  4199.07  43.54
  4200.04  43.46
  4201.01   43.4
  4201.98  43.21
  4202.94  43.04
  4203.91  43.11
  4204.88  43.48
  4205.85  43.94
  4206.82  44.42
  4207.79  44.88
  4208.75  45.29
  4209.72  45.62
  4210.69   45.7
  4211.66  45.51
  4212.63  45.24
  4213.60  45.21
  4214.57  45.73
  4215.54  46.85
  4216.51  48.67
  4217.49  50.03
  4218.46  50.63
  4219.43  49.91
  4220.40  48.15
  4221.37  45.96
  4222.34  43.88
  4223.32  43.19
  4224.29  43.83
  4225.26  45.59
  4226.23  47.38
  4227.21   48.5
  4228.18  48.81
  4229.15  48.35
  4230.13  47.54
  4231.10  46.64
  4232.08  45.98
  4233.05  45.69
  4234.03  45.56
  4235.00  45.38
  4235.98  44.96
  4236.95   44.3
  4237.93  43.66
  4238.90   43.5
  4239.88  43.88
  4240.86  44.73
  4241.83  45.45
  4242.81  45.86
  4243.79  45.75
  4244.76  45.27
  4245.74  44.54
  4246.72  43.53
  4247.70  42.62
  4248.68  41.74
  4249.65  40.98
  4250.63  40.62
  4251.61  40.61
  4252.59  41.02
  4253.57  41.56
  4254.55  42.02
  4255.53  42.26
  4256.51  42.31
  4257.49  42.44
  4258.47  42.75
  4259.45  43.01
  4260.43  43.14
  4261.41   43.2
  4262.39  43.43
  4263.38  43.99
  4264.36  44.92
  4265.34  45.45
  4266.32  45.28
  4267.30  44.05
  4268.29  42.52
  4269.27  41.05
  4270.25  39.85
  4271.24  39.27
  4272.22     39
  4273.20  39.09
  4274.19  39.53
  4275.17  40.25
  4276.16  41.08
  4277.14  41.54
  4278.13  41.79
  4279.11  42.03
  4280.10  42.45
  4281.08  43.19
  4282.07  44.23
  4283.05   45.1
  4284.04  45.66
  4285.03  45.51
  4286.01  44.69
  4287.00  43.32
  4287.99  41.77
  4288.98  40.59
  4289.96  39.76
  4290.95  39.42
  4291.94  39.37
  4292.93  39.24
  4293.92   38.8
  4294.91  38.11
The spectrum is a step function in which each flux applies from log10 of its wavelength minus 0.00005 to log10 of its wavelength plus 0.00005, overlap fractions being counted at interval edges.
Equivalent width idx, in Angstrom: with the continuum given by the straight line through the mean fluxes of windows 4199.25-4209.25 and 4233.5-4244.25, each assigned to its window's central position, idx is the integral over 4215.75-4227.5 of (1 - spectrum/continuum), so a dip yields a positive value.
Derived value -0.74 Angstrom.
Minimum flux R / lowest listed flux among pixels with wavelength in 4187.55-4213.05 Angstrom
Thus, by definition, 43.04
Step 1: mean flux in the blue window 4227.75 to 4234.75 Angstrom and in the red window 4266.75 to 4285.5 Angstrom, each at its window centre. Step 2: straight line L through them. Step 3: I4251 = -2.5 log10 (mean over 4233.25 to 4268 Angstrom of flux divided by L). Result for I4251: 0.03 mag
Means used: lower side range 46.9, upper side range 42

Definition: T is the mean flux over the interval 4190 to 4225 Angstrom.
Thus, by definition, 45.7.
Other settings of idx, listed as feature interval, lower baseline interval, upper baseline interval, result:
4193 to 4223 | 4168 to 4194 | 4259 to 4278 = -3.2 Angstrom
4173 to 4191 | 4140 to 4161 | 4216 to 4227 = 1.0 Angstrom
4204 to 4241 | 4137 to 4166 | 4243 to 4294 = -3.9 Angstrom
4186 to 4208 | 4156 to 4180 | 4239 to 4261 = -3.0 Angstrom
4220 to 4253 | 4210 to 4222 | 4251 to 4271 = 0.3 Angstrom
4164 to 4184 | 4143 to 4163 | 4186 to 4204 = 2.3 Angstrom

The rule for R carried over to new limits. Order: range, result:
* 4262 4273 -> 39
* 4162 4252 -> 30.01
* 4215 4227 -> 43.19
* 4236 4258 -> 40.61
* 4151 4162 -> 37.54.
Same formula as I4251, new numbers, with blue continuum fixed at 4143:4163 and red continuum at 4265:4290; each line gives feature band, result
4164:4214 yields -0.04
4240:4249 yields -0.07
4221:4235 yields -0.11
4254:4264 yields -0.02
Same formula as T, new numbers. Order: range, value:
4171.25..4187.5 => 38.8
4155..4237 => 43.5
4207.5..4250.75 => 45.6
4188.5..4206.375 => 45.2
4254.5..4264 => 42.9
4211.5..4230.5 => 47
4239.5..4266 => 43.2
